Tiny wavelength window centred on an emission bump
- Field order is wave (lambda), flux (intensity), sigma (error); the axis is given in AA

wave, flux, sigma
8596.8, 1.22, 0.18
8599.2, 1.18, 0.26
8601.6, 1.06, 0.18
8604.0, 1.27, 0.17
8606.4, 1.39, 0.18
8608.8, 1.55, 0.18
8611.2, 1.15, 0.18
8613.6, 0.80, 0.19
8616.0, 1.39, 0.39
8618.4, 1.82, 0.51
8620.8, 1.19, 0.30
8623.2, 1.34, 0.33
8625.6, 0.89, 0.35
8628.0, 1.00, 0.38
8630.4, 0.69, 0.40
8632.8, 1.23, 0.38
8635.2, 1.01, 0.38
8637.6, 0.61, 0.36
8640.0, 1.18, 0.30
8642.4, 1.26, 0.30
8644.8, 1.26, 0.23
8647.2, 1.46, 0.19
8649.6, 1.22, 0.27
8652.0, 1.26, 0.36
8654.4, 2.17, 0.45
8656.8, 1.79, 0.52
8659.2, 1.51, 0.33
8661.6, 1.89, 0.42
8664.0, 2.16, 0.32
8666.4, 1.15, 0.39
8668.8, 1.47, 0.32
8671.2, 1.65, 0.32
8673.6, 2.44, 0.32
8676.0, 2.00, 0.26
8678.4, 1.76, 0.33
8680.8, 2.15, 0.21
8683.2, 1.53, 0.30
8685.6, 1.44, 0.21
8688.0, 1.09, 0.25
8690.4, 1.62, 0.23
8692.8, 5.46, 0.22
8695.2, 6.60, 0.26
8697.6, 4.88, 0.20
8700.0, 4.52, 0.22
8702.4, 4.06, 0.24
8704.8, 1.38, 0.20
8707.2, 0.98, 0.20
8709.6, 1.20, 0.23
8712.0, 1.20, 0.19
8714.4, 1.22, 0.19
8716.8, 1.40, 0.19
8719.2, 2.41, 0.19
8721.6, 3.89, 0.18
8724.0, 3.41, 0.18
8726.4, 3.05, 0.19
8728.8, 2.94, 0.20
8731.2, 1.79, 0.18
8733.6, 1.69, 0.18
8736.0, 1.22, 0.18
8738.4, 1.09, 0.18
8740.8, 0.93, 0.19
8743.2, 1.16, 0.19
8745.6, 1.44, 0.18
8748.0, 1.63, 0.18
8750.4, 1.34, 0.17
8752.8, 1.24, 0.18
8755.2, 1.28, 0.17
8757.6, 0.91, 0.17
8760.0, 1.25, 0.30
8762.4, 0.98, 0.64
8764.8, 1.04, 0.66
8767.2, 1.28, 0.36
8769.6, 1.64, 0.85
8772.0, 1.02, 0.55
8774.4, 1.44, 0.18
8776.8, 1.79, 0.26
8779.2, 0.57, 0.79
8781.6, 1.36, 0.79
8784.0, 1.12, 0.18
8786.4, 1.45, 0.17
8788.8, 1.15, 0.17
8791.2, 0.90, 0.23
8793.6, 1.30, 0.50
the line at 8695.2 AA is H-alpha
